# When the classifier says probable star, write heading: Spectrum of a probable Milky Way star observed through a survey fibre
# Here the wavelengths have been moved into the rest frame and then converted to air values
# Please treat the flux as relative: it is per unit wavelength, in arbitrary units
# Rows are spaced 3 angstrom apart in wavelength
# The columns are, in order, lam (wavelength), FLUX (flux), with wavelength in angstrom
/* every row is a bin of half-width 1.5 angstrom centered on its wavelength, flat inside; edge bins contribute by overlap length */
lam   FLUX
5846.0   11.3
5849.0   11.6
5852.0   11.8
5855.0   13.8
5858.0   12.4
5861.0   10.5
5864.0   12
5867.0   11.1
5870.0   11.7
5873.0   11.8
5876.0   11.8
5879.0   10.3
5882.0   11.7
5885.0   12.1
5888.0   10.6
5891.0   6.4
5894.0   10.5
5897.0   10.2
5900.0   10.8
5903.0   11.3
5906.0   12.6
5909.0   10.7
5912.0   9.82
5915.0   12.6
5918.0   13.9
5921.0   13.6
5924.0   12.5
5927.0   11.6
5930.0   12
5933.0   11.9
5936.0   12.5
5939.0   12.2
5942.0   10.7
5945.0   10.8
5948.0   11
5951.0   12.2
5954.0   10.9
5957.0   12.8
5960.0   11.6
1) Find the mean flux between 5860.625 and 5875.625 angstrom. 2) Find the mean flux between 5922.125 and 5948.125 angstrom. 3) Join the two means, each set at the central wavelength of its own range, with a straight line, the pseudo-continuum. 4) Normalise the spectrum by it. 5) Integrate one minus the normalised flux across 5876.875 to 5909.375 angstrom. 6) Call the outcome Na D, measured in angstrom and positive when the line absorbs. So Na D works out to 2.6 angstrom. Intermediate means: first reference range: 11.5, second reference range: 11.8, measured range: 10.7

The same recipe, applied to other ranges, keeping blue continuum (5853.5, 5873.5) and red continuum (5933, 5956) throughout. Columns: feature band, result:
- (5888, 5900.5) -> 2.4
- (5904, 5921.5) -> -0.6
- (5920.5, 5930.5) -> -0.6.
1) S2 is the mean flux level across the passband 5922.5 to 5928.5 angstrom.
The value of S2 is 12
